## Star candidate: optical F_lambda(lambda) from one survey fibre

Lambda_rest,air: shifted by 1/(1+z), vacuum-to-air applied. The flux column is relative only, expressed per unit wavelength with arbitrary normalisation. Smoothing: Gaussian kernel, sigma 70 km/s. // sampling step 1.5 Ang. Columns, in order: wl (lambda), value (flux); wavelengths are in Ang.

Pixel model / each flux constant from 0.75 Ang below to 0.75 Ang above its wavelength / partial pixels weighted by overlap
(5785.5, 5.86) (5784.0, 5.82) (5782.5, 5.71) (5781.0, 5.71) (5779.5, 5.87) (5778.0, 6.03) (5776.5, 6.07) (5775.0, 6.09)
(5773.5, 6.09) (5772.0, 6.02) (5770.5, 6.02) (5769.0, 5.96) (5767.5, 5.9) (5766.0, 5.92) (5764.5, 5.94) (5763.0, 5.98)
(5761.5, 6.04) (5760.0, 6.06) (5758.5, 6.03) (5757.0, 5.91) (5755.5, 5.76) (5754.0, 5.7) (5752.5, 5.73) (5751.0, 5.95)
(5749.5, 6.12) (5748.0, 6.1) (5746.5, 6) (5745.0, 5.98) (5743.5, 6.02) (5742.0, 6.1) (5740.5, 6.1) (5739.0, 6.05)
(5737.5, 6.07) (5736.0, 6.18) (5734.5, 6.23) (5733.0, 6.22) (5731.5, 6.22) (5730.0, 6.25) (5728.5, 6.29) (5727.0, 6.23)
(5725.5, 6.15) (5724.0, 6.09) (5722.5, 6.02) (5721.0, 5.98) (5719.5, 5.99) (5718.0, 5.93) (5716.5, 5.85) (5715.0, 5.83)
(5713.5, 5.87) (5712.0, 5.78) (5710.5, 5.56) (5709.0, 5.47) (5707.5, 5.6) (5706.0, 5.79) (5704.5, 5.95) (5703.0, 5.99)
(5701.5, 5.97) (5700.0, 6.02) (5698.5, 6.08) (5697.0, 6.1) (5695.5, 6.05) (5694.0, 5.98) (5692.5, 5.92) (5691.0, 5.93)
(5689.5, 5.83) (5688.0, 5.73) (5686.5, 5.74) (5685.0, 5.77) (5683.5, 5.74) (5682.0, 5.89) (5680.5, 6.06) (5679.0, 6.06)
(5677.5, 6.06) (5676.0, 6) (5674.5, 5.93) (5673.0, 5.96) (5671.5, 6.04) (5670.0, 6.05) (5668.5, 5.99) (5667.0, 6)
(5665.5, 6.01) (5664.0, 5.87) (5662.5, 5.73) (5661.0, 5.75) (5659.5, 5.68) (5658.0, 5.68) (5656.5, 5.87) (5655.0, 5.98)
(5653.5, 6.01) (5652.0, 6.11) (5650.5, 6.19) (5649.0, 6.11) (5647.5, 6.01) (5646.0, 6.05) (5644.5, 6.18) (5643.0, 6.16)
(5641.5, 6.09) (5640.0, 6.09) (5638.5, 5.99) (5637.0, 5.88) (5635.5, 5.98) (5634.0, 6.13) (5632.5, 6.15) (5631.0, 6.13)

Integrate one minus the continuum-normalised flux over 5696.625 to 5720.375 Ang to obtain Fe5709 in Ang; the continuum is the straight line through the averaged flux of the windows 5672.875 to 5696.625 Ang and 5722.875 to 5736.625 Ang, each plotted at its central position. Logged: 0.8 Ang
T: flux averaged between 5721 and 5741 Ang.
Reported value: 6.16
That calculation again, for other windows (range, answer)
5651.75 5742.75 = 5.96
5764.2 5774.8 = 5.99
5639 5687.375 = 5.96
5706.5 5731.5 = 5.94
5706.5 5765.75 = 5.98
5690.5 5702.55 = 6.01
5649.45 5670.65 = 5.92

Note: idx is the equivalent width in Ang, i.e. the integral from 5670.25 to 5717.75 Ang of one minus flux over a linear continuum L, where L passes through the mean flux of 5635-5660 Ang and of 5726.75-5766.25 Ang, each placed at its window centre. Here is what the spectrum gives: 1.0 Ang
